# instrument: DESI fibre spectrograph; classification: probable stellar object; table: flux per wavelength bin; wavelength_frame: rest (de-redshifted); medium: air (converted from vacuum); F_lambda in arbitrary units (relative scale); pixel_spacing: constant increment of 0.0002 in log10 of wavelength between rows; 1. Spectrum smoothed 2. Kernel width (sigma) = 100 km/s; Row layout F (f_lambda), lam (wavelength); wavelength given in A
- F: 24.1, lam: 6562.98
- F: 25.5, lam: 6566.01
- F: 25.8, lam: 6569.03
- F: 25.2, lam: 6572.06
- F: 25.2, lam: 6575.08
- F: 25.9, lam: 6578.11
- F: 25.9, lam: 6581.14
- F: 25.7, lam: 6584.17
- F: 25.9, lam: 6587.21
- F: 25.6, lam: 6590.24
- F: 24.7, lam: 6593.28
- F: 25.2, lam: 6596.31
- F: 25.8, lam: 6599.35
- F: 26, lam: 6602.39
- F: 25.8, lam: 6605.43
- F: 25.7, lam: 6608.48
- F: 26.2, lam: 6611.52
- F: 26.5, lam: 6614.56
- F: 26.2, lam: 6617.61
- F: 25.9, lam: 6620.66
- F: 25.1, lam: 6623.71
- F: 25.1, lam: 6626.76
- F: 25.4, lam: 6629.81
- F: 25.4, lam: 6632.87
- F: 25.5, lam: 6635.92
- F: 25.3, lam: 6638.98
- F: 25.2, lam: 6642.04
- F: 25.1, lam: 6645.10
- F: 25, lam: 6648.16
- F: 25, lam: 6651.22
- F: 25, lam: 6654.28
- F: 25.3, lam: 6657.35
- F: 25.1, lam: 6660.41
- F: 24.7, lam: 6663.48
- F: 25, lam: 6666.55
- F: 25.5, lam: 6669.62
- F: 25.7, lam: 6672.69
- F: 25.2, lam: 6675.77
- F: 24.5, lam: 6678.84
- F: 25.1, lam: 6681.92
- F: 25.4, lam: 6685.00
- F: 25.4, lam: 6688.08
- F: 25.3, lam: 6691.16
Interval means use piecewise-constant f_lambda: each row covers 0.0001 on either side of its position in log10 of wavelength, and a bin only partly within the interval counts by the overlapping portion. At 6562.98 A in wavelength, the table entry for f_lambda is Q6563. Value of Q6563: 24.1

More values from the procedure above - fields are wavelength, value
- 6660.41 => 25.1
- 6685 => 25.4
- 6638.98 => 25.3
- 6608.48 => 25.7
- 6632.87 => 25.4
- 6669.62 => 25.5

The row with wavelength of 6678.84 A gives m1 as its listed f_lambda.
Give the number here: 24.5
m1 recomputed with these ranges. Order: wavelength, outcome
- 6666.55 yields 25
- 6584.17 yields 25.7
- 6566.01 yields 25.5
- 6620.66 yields 25.9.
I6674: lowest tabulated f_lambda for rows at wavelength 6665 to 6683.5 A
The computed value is 24.5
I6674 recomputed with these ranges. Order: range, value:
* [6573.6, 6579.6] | 25.2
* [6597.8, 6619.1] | 25.7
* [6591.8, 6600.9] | 24.7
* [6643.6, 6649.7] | 25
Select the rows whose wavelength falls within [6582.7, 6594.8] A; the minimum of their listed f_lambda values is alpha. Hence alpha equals 24.7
